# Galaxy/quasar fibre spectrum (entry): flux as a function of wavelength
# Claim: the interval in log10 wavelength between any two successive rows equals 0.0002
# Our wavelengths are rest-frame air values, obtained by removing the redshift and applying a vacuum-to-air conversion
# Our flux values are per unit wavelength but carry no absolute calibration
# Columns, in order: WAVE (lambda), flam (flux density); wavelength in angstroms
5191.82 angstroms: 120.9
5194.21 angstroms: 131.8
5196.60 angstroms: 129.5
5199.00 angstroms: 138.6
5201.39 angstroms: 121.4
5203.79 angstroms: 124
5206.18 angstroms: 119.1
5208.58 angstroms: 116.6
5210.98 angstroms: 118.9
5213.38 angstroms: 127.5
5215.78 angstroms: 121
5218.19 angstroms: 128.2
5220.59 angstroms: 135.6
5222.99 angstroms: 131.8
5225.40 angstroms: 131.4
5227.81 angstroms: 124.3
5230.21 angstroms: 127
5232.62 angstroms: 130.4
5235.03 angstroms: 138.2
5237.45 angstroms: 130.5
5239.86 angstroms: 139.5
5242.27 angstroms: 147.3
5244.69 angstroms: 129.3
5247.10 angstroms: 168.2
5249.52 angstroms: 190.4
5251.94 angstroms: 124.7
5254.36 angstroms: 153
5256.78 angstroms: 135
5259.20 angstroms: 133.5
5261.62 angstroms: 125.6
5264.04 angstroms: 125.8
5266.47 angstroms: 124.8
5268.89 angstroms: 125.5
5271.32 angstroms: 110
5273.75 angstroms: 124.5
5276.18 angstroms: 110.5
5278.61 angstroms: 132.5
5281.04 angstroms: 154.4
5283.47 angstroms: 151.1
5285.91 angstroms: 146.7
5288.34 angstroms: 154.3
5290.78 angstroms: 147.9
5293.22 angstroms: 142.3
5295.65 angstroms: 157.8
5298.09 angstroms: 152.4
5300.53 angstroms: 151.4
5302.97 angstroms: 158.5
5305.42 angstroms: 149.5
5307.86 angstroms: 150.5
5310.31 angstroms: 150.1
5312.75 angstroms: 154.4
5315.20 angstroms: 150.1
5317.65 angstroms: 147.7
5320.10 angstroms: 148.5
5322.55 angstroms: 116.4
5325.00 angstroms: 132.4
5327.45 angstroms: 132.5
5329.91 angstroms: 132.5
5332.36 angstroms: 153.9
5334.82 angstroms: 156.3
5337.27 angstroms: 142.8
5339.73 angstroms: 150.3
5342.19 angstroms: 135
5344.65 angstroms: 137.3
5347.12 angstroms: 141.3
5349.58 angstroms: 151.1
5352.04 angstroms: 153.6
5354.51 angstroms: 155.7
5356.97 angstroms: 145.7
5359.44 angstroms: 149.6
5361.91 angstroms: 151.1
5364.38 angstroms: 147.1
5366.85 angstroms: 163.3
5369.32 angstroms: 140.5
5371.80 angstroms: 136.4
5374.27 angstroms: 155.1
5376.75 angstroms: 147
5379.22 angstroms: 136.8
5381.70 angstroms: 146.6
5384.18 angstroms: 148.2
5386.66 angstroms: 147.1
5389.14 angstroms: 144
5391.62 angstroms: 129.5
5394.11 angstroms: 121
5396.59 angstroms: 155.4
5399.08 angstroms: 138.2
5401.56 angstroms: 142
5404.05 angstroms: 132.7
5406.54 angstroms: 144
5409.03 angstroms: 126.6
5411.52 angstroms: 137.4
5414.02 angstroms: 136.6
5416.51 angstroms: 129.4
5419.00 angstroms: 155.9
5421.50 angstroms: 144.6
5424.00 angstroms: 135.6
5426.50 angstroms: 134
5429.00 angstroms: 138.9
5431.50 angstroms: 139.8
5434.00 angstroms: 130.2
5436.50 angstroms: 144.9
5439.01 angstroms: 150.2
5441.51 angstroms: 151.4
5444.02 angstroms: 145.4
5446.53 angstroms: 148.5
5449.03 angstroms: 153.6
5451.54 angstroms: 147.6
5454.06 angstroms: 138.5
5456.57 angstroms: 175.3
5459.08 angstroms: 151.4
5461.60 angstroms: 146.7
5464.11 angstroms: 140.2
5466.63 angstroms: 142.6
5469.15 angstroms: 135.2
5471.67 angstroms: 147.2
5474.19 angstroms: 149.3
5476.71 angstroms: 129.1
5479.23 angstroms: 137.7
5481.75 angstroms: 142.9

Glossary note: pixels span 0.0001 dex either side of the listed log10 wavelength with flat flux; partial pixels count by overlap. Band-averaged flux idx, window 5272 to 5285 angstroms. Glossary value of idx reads 134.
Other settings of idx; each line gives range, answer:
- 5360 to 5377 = 149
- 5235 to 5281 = 136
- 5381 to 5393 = 143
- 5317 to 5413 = 143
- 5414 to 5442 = 141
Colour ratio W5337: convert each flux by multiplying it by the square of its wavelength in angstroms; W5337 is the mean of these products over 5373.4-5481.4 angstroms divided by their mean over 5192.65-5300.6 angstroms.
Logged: 1.13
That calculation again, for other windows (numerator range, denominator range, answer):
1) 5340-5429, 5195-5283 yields 1.14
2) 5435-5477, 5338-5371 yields 1.04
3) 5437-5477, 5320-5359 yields 1.08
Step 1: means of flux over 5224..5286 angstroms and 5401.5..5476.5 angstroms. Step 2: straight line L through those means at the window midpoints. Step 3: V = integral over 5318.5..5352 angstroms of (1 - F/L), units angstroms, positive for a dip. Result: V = -0.59 angstroms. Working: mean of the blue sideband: 136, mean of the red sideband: 143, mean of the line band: 141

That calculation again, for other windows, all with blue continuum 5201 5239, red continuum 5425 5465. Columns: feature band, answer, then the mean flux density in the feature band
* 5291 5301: -1.3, 151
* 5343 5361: -1.2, 148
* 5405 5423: 0.5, 139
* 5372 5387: -0.6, 146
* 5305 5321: -1.8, 150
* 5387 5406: 0.5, 138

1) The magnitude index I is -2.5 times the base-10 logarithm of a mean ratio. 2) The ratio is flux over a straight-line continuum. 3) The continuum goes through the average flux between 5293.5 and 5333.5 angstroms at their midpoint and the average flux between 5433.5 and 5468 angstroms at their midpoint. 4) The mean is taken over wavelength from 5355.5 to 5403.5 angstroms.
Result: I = 0.02 mag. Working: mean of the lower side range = 146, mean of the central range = 144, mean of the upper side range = 148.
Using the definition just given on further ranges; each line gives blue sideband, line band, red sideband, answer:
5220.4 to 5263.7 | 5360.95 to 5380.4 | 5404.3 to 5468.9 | -0.041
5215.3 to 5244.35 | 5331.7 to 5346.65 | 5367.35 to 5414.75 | -0.057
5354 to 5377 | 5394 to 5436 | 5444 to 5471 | 0.076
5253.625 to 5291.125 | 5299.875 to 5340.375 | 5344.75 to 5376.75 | -0.028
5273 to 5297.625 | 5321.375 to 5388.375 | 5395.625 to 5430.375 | -0.029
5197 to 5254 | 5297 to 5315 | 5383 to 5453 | -0.117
